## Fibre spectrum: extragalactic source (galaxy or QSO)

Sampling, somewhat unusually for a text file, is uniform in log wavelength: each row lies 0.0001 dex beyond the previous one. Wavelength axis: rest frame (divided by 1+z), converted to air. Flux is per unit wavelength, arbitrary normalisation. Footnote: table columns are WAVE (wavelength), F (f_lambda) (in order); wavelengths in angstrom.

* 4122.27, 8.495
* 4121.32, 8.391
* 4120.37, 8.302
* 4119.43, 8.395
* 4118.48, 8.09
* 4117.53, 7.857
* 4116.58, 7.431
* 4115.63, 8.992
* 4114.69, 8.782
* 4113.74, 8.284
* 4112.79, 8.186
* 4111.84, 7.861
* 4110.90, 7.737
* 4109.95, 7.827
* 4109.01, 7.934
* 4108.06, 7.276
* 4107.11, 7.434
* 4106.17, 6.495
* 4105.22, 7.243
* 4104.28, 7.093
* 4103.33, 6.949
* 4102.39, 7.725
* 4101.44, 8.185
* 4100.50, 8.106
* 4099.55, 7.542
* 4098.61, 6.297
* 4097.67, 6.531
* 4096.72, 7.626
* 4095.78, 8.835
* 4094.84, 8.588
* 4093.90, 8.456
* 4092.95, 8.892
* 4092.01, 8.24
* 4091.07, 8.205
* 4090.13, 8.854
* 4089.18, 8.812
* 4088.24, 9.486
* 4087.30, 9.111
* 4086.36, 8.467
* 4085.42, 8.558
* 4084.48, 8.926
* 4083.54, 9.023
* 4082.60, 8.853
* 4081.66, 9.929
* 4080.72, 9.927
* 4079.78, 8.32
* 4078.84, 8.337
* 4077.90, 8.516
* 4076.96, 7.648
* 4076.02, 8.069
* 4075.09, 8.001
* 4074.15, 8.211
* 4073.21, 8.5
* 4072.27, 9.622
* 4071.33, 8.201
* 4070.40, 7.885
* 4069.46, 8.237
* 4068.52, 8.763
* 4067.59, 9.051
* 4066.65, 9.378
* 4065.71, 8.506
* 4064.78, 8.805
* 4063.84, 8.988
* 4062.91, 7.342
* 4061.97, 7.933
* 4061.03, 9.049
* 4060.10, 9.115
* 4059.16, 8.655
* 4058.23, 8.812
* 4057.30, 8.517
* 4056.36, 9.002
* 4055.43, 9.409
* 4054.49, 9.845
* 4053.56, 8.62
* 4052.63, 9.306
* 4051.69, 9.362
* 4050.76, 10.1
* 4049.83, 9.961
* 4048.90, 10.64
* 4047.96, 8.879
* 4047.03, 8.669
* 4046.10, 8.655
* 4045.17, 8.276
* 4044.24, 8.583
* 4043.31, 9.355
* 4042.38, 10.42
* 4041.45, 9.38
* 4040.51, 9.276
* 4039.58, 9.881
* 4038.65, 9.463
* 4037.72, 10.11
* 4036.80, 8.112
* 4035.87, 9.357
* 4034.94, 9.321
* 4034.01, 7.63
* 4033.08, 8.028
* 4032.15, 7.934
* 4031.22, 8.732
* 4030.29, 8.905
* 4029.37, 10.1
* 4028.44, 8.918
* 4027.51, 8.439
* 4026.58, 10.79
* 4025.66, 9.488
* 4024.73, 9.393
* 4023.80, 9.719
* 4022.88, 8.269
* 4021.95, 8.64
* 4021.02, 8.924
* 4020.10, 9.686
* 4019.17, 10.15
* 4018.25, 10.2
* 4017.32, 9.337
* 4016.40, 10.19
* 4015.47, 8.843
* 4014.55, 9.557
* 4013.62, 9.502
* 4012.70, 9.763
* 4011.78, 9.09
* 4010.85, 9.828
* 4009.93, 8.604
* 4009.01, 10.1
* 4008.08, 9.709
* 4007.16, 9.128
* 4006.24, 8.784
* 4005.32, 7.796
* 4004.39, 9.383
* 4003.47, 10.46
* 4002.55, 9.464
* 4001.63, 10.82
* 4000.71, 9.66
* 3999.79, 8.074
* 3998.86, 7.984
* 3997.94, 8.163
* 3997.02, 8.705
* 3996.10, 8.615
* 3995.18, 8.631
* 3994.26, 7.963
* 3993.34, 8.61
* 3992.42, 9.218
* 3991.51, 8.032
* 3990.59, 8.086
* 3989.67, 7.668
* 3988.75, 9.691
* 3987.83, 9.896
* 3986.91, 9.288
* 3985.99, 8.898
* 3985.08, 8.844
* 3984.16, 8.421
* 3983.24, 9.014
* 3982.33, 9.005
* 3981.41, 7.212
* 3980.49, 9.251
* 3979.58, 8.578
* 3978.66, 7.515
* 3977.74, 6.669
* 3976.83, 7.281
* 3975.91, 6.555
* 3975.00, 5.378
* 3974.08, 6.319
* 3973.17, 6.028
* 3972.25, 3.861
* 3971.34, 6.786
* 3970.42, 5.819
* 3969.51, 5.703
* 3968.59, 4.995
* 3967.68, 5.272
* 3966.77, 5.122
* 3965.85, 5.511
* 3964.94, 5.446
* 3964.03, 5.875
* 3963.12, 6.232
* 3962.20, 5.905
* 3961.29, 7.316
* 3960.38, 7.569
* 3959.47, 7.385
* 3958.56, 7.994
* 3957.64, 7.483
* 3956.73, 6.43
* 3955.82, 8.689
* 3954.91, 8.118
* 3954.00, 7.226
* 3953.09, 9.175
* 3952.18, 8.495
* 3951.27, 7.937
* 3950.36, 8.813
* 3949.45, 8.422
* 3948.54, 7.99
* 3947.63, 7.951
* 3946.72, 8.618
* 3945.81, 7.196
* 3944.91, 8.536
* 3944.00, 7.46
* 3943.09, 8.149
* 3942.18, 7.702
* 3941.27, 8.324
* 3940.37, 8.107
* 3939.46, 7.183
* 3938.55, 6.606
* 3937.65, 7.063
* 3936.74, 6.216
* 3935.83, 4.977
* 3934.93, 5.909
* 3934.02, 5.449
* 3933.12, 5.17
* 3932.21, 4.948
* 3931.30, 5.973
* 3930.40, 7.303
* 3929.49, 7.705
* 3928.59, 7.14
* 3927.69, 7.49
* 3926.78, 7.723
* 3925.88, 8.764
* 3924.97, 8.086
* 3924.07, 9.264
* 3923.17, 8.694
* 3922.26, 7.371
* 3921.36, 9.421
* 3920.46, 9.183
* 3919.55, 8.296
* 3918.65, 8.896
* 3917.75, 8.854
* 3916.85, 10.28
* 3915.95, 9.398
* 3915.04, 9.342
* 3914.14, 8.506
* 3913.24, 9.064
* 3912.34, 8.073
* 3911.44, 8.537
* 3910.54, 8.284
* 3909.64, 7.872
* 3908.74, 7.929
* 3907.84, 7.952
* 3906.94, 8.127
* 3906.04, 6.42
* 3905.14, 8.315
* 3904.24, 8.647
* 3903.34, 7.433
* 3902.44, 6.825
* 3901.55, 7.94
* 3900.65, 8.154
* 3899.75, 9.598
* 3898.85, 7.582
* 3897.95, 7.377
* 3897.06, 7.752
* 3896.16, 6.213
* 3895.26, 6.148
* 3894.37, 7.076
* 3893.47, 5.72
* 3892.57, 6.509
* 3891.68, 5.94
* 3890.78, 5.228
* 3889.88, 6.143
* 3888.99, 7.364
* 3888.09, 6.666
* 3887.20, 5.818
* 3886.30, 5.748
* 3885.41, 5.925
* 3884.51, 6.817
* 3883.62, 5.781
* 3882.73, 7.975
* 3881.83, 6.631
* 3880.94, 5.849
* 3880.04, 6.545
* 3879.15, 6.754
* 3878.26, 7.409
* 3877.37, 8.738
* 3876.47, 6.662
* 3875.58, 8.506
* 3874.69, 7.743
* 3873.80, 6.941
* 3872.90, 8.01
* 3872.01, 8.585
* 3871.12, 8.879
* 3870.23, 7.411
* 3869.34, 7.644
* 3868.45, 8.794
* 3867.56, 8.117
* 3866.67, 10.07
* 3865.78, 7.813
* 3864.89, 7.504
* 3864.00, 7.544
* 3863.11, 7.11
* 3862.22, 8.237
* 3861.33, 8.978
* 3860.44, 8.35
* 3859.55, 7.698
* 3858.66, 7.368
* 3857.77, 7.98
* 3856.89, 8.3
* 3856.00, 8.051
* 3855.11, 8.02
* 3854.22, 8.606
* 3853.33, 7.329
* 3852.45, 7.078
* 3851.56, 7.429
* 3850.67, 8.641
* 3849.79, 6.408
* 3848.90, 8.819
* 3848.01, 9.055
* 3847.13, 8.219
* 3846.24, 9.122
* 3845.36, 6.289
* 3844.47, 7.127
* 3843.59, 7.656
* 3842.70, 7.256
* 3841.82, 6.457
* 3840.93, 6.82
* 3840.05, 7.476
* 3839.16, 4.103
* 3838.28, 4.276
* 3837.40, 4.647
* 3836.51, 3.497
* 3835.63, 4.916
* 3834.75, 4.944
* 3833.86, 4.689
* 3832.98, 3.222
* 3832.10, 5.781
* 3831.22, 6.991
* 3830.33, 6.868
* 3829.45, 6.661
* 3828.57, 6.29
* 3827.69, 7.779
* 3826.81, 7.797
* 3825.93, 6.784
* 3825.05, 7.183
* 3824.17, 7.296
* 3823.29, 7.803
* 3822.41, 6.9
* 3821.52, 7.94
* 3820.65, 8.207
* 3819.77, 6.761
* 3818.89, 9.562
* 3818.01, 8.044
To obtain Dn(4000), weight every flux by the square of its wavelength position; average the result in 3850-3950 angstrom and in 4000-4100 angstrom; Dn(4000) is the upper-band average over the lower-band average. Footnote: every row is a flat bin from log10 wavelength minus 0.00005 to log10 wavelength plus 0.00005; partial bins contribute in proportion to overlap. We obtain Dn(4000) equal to 1.27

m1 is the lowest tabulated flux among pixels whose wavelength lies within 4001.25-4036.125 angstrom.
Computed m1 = 7.63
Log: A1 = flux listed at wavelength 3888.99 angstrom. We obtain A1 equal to 7.364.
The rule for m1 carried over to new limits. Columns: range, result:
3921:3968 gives 4.948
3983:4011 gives 7.668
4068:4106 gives 6.297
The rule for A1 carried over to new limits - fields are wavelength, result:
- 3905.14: 8.315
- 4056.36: 9.002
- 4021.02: 8.924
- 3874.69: 7.743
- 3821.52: 7.94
